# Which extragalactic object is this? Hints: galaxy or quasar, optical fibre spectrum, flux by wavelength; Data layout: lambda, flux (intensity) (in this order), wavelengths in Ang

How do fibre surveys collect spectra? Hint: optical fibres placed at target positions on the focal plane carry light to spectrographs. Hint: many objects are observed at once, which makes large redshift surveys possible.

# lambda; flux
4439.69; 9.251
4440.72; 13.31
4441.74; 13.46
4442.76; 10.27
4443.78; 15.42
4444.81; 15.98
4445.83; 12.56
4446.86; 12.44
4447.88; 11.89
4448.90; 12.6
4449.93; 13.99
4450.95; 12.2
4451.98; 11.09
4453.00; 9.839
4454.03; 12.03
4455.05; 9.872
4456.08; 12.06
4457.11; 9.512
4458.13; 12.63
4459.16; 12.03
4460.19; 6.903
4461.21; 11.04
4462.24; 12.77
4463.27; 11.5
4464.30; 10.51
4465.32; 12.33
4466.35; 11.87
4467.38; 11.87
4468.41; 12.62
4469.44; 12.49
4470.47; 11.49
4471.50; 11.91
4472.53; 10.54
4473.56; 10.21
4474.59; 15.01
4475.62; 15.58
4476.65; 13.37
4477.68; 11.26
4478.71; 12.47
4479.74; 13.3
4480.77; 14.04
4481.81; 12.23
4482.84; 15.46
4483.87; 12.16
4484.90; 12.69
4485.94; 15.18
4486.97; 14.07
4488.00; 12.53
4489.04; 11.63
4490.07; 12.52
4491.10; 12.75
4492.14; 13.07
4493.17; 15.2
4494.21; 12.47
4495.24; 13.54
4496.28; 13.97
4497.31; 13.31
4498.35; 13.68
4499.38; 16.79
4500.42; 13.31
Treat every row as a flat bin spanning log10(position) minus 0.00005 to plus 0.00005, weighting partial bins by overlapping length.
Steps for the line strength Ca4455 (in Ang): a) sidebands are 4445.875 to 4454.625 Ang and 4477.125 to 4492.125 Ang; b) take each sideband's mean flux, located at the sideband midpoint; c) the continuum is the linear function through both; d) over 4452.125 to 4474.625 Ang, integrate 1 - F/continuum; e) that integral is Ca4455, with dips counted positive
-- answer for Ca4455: 2.0 Ang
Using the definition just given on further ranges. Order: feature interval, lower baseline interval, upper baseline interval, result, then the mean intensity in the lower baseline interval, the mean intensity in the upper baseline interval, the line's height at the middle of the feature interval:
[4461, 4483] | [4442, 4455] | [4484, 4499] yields 0.9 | 12.5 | 13.3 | 12.9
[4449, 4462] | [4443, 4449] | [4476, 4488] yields 2.1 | 13.4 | 13.3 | 13.4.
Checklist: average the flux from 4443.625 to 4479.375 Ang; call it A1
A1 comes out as 12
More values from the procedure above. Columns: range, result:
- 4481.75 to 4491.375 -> 13.2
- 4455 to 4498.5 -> 12.5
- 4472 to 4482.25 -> 12.8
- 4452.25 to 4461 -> 10.6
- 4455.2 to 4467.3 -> 11.2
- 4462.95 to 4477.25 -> 12.2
